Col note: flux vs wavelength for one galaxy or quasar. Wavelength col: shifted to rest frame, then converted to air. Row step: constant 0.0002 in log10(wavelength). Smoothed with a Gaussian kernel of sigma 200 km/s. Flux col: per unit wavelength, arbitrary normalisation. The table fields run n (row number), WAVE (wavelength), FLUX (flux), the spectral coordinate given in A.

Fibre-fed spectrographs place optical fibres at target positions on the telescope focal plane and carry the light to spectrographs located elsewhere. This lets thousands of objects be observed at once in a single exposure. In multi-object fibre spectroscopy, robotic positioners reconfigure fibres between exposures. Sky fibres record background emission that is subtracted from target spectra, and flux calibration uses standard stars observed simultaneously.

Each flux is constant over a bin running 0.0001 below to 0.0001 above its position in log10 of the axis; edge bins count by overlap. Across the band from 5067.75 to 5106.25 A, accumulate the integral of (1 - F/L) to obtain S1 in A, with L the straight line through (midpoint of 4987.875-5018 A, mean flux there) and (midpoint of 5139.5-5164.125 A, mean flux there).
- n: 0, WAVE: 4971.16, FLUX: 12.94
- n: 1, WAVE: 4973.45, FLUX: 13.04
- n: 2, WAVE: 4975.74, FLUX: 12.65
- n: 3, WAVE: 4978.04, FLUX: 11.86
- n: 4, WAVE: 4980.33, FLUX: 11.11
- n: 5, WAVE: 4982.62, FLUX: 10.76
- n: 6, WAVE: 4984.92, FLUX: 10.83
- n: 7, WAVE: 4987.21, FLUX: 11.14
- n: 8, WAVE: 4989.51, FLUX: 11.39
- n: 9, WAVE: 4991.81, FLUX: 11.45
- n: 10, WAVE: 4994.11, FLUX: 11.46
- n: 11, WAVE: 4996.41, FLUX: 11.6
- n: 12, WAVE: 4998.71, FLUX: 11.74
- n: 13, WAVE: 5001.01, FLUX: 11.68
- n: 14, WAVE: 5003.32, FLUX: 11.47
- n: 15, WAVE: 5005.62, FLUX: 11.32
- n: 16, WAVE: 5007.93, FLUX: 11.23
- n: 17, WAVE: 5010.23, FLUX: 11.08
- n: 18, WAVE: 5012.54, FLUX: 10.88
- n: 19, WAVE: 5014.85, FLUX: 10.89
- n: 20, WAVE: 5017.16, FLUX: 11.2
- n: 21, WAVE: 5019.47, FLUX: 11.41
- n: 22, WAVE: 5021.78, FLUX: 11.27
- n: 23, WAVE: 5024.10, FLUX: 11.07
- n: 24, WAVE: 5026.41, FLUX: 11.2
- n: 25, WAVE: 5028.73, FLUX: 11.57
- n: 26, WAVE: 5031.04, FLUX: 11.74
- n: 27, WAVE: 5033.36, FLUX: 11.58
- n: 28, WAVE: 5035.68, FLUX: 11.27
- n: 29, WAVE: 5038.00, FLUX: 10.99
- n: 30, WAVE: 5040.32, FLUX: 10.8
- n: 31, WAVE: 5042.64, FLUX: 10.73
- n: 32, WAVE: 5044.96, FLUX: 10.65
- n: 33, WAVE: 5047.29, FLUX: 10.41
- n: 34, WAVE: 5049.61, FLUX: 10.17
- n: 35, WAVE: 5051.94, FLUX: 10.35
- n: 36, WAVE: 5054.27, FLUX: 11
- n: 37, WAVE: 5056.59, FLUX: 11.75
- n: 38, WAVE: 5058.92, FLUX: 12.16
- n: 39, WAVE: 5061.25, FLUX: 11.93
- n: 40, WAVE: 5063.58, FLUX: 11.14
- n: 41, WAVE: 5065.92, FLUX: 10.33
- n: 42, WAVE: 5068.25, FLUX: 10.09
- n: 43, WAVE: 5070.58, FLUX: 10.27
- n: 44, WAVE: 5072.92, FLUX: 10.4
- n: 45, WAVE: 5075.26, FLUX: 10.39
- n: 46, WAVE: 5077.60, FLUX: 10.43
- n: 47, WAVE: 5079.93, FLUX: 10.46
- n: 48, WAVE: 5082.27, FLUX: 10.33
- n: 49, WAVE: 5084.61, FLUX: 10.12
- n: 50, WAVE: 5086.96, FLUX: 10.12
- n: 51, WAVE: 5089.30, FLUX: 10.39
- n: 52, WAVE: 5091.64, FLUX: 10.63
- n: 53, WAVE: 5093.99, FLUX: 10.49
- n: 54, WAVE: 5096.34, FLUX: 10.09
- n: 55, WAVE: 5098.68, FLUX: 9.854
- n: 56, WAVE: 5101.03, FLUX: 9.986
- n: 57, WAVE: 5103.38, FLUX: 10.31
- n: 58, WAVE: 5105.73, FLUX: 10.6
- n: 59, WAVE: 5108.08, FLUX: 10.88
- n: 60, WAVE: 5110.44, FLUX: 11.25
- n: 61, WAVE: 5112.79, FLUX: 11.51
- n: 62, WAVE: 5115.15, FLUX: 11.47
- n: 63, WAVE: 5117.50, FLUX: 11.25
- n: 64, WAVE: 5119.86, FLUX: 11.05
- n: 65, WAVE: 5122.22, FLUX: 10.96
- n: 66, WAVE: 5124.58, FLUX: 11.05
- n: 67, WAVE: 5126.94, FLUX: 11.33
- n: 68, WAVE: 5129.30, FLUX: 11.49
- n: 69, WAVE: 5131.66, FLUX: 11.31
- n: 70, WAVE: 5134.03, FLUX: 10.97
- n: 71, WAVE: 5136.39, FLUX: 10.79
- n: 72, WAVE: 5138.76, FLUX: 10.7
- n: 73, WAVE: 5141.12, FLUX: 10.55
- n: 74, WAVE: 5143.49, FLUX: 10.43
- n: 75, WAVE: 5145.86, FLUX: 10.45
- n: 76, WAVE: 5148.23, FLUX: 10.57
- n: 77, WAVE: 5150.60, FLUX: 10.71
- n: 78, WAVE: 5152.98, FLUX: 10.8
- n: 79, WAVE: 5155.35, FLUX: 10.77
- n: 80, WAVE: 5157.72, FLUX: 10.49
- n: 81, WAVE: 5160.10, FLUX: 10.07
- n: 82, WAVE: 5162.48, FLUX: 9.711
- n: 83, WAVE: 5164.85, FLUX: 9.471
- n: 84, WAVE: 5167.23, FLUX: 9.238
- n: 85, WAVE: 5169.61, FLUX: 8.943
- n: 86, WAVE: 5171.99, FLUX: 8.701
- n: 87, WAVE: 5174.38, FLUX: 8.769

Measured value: 1.92 A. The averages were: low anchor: 11.3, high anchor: 10.4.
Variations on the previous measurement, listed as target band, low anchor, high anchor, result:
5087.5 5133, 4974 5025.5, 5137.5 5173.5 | -1.6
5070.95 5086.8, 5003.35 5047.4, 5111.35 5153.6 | 1.0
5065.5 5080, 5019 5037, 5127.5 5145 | 1.1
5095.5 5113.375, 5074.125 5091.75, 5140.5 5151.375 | -0.2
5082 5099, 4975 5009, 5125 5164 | 1.1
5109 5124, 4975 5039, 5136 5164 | -0.8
